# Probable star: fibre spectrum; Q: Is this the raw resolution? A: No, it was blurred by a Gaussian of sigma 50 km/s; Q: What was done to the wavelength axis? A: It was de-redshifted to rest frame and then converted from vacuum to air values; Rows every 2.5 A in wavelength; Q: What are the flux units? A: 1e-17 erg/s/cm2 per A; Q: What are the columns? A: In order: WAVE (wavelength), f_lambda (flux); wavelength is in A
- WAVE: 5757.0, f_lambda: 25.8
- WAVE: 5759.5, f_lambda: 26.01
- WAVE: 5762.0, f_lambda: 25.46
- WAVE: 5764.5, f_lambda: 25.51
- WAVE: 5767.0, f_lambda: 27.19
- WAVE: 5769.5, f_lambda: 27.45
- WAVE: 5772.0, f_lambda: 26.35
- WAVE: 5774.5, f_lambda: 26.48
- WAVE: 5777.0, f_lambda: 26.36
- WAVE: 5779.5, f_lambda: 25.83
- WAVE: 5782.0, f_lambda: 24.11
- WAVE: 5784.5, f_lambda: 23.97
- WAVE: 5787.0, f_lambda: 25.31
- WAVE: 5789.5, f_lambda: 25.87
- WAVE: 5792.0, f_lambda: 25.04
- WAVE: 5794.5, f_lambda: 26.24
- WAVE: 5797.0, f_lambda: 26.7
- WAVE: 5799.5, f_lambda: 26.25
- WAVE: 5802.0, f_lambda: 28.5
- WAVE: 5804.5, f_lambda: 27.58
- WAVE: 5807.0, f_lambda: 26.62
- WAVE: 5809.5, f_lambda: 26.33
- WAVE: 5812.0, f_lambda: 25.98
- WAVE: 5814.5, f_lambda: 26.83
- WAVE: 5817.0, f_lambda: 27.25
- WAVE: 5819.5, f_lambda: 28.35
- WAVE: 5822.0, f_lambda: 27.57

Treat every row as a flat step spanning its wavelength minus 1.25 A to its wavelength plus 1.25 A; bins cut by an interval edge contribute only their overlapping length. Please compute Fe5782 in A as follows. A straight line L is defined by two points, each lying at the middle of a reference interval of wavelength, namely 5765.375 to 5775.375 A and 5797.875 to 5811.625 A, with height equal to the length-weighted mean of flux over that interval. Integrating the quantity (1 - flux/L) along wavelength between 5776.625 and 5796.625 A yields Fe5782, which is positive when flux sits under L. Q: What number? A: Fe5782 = 1.1 A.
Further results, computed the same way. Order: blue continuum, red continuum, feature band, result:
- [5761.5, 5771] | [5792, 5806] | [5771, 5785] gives 0.54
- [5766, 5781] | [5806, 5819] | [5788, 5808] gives 0.05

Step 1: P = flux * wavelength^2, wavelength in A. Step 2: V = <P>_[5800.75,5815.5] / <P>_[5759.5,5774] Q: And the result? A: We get 1.0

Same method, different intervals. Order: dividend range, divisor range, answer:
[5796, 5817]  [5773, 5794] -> 1.07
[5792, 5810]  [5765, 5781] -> 1.02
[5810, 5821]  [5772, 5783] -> 1.06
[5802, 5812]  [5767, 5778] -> 1.02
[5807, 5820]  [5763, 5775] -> 1.03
